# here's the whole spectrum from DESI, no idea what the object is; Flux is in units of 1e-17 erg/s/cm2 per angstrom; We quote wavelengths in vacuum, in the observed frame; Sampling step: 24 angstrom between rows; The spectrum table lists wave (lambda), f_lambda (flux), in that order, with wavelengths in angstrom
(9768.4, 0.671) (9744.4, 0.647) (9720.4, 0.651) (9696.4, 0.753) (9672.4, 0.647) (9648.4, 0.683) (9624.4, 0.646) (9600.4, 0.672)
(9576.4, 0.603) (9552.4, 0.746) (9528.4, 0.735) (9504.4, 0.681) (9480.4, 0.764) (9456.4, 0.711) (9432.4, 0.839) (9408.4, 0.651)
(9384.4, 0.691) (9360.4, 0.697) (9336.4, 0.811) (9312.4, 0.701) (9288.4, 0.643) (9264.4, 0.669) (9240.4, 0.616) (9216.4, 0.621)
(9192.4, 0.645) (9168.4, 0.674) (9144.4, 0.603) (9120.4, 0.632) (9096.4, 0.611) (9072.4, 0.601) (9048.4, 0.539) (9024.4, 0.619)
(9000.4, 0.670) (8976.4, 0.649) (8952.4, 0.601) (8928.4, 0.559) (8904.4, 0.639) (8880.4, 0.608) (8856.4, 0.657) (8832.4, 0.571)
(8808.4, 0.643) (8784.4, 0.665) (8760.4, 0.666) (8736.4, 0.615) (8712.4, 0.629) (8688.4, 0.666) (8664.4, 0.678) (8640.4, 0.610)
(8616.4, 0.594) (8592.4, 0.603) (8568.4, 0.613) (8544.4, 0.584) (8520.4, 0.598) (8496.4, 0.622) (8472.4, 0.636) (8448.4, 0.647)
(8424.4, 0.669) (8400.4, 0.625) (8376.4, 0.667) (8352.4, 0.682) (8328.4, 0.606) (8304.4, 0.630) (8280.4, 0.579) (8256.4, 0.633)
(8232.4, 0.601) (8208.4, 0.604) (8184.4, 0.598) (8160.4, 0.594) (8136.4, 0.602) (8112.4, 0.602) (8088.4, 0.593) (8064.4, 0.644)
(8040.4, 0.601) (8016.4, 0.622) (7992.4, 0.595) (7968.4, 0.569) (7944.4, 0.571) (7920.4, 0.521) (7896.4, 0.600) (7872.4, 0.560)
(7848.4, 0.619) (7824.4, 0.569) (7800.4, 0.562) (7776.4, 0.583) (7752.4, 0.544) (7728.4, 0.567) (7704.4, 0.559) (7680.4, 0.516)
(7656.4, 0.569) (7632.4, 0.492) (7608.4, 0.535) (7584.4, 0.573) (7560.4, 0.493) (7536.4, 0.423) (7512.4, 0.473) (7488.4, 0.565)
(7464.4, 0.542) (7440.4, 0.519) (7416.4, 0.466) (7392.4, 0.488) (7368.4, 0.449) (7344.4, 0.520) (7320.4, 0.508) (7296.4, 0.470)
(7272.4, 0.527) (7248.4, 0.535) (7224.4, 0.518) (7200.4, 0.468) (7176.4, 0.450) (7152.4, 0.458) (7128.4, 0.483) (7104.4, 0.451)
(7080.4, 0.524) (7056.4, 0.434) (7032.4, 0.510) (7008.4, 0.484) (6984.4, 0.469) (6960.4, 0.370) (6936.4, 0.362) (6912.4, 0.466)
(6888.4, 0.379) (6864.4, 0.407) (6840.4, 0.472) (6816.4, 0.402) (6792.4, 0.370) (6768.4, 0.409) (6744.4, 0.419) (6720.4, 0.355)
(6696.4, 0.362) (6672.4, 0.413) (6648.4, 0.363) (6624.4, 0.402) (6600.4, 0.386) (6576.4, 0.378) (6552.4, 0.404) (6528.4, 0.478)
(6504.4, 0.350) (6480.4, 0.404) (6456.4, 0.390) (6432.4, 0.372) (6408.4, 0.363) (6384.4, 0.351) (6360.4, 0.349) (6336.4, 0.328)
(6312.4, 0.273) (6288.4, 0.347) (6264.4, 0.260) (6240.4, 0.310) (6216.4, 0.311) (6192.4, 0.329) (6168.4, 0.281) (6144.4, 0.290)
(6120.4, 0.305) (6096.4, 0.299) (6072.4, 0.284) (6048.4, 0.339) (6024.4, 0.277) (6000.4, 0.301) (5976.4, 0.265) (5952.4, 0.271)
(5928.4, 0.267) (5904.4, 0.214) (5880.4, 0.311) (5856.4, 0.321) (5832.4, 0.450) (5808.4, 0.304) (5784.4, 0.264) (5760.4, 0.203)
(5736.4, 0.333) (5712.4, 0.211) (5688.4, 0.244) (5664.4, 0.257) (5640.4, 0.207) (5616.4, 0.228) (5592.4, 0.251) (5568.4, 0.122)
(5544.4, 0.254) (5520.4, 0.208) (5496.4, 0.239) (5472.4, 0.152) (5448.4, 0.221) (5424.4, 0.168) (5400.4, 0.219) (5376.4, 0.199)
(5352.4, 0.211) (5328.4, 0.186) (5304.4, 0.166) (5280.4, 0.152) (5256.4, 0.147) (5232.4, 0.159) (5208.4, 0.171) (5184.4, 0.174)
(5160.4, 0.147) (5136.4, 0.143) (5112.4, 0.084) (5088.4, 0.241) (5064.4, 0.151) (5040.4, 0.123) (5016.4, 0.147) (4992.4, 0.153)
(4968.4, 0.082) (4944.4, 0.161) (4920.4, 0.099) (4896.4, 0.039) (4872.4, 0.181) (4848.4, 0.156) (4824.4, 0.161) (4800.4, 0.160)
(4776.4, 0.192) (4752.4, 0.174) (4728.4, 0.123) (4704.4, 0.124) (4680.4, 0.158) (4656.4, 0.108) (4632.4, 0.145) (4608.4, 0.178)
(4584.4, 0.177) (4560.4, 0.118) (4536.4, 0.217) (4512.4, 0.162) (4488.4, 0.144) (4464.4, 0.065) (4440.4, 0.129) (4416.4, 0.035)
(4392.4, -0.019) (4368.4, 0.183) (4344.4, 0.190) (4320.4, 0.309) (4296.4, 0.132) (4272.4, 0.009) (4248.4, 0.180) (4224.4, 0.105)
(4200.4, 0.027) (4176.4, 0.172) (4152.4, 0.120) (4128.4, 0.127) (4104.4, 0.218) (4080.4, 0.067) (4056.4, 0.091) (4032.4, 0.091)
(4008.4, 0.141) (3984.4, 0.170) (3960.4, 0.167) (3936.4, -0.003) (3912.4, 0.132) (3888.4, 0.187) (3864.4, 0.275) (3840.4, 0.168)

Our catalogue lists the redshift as 0.751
